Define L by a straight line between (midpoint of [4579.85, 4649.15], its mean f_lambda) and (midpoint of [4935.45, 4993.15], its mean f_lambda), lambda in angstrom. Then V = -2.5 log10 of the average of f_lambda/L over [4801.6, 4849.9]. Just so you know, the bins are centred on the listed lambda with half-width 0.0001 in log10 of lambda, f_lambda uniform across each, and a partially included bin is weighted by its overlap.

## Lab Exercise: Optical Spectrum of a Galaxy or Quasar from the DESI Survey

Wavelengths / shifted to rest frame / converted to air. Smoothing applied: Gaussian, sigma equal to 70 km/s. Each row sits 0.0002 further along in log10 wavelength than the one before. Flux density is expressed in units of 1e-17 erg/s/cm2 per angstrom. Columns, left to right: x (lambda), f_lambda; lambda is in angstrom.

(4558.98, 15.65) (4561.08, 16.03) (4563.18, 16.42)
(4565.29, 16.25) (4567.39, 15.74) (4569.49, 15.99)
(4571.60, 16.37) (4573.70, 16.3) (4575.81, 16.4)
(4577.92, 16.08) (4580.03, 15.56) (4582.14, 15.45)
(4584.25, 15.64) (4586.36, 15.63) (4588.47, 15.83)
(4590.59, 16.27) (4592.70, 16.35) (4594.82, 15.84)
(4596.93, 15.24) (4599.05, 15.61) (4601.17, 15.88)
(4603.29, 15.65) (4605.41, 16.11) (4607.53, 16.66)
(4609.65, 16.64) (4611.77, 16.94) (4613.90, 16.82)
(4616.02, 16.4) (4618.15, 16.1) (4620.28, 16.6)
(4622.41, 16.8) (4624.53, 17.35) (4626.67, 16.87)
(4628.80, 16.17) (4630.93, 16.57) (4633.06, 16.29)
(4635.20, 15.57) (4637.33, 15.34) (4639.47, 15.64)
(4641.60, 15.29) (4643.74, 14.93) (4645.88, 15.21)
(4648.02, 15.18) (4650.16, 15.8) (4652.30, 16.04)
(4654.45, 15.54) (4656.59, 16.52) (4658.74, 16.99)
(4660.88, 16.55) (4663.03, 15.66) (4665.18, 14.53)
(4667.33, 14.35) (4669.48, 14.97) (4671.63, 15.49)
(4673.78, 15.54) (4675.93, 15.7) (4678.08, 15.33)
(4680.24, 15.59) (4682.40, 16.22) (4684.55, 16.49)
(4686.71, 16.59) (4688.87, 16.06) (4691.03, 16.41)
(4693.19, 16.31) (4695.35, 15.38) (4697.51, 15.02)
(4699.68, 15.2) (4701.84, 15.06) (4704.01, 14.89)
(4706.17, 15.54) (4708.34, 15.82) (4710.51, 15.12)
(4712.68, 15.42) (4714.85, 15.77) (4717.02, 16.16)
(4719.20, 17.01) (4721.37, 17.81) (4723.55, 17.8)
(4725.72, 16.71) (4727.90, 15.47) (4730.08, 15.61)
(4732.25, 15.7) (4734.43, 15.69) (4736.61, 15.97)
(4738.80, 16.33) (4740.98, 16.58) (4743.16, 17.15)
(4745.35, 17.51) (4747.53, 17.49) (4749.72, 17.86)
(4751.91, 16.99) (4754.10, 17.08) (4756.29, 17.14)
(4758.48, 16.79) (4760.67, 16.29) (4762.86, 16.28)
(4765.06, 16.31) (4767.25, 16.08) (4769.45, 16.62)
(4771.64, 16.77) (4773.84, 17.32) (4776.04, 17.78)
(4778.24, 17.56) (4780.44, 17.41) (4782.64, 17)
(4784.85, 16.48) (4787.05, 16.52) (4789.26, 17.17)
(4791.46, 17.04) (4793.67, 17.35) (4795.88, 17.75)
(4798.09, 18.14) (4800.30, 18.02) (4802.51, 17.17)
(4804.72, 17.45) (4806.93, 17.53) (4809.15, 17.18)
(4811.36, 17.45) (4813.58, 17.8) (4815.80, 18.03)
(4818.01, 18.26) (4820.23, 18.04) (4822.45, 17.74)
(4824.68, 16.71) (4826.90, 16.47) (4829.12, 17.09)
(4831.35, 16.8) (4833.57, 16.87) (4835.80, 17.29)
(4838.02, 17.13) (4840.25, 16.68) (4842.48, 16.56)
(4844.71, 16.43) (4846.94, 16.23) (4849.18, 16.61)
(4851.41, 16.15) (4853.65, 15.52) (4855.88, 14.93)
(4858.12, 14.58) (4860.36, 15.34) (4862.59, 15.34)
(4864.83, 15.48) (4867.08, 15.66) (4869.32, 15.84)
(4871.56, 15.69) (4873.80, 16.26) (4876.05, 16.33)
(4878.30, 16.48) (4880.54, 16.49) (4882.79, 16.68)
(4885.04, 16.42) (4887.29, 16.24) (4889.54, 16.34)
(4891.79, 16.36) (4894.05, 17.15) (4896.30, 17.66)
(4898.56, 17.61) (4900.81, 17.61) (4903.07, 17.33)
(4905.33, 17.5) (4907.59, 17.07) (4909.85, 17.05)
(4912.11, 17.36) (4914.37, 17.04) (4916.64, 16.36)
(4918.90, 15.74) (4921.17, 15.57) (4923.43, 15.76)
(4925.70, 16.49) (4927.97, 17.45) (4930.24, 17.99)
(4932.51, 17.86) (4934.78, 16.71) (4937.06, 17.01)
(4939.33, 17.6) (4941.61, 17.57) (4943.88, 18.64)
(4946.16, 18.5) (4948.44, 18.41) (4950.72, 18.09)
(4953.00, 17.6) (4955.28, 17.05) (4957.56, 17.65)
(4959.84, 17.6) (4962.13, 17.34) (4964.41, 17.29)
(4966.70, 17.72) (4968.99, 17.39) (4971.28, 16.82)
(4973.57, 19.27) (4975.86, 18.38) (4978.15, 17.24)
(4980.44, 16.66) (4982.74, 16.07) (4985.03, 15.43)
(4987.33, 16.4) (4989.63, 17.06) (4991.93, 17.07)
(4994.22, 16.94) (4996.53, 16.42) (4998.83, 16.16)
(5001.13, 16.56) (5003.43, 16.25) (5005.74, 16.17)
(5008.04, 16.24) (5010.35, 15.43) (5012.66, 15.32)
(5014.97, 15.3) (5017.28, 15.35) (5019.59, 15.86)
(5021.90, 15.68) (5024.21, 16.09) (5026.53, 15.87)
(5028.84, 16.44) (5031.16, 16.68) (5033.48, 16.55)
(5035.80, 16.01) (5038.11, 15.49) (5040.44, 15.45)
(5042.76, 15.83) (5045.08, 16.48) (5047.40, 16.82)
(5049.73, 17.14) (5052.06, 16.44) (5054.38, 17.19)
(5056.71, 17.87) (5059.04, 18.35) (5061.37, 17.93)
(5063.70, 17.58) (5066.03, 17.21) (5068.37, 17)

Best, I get -0.02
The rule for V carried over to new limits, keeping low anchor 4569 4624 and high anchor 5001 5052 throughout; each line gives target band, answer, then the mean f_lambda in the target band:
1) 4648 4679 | 0.034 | 15.6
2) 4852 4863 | 0.062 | 15.2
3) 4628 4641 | 0.015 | 15.9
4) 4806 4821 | -0.107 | 17.8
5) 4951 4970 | -0.093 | 17.5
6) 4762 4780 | -0.051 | 16.9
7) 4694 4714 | 0.057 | 15.3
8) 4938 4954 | -0.127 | 18.1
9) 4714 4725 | -0.054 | 16.9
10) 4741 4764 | -0.061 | 17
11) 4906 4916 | -0.068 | 17.1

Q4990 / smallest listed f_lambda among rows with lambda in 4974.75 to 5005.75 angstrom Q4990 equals 15.43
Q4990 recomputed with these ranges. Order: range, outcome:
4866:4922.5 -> 15.57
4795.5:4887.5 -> 14.58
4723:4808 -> 15.47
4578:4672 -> 14.35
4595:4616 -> 15.24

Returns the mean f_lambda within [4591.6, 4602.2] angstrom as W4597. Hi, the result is 15.8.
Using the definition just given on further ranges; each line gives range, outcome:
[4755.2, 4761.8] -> 16.8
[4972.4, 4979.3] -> 18.3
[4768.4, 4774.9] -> 16.9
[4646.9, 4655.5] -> 15.6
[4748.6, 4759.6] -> 17.2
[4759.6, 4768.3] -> 16.2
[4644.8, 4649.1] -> 15.2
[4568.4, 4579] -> 16.2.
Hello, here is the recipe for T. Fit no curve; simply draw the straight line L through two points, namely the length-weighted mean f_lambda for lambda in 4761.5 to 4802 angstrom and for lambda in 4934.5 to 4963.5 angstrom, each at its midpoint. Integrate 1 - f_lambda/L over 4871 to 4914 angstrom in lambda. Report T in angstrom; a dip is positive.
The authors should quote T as 1.6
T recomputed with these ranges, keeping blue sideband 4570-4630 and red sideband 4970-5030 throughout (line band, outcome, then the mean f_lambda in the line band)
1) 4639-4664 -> 0.68 angstrom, 15.8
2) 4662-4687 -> 1.12 angstrom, 15.5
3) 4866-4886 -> 0.16 angstrom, 16.2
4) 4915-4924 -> 0.24 angstrom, 15.9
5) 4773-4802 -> -1.87 angstrom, 17.3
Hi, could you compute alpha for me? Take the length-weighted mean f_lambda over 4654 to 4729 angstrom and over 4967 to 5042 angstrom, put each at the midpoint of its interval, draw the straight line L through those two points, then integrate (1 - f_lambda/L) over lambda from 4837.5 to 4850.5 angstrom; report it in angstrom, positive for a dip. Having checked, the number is -0.37 angstrom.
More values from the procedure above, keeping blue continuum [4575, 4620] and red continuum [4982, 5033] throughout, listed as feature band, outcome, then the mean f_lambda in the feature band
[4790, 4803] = -1.21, 17.6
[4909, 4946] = -2.15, 17.1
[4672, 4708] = 0.83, 15.7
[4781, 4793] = -0.59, 16.9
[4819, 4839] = -1.28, 17.1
